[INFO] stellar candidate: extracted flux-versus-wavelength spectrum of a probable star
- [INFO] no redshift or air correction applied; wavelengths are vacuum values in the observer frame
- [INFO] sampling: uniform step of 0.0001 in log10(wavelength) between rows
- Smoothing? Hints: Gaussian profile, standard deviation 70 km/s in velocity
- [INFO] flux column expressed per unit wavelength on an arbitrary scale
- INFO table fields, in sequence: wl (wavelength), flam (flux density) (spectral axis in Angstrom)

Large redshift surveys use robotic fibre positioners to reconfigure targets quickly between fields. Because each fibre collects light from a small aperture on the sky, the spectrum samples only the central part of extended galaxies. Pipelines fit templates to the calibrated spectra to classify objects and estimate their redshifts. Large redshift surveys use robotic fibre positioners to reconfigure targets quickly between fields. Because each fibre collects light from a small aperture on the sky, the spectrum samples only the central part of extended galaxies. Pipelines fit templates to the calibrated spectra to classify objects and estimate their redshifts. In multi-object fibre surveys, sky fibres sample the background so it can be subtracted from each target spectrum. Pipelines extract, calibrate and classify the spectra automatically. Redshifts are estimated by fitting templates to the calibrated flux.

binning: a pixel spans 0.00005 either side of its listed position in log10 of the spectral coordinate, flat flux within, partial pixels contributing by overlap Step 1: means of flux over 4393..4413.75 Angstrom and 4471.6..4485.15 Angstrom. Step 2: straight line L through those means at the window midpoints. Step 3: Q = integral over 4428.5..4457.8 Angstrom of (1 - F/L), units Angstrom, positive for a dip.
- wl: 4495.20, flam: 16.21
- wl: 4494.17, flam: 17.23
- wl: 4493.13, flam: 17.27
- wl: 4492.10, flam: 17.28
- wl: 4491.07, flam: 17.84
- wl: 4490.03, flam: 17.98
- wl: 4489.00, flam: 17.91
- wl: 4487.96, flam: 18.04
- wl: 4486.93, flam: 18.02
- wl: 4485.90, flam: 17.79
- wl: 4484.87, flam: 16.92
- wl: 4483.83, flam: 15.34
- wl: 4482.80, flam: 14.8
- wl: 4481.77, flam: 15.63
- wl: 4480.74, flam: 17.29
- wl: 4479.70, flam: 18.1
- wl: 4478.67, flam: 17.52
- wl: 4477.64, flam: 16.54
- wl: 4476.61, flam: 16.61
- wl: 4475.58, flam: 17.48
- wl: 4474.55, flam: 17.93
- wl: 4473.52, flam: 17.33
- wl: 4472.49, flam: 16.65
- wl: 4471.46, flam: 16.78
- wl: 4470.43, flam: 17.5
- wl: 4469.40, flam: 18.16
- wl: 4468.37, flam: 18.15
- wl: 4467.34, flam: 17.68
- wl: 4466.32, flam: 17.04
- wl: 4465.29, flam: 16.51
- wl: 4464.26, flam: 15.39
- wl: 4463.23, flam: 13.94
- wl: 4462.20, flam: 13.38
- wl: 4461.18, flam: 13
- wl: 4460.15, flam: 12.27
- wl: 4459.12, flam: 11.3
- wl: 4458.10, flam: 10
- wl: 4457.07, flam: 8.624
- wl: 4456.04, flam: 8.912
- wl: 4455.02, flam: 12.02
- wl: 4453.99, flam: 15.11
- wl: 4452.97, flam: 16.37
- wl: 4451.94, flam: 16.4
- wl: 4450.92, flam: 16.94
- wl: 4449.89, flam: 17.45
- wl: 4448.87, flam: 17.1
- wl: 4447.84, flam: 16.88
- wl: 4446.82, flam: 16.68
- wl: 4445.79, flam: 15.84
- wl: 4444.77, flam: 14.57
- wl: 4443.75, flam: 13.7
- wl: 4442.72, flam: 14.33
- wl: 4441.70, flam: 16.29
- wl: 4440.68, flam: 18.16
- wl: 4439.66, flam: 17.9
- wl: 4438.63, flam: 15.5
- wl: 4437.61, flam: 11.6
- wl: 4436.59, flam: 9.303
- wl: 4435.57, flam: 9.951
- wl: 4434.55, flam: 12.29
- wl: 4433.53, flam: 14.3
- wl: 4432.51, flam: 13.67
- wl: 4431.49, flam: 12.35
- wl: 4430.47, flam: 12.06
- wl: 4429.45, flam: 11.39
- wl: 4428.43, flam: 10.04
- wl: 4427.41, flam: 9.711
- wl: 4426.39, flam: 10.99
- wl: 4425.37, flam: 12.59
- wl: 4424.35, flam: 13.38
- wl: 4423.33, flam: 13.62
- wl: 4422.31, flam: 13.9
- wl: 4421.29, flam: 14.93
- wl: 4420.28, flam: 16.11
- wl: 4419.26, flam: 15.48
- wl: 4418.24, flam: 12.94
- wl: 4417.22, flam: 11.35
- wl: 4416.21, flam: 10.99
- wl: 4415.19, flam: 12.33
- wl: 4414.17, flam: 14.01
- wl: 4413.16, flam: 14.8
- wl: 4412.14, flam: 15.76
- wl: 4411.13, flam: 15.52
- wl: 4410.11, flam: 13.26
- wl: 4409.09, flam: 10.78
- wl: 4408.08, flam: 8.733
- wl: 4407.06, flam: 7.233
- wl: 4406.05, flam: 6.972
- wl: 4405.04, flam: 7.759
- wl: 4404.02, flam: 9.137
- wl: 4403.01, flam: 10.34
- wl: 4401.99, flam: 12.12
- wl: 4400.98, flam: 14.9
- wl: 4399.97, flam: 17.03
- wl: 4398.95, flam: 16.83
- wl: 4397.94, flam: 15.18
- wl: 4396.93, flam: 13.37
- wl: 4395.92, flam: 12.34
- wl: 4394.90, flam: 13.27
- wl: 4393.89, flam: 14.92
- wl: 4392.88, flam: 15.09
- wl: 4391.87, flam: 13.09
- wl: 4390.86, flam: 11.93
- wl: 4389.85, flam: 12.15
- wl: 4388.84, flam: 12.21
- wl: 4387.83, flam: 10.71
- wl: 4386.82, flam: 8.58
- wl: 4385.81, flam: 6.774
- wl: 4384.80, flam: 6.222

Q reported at 1.50 Angstrom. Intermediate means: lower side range 12.6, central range 14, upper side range 16.8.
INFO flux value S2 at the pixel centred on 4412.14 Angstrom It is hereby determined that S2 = 15.76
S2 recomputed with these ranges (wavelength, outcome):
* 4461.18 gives 13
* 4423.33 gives 13.62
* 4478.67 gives 17.52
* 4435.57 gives 9.951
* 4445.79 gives 15.84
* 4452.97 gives 16.37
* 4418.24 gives 12.94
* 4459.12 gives 11.3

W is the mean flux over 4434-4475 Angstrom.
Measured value 14.9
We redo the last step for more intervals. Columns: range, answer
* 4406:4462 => 13.3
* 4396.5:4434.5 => 12.6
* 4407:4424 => 13.2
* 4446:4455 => 16.3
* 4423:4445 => 13.1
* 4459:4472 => 15.6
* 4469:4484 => 16.9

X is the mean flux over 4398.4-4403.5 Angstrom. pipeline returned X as 14.3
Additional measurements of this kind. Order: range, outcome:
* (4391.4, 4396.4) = 13.7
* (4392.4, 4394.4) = 15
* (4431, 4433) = 13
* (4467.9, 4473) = 17.4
